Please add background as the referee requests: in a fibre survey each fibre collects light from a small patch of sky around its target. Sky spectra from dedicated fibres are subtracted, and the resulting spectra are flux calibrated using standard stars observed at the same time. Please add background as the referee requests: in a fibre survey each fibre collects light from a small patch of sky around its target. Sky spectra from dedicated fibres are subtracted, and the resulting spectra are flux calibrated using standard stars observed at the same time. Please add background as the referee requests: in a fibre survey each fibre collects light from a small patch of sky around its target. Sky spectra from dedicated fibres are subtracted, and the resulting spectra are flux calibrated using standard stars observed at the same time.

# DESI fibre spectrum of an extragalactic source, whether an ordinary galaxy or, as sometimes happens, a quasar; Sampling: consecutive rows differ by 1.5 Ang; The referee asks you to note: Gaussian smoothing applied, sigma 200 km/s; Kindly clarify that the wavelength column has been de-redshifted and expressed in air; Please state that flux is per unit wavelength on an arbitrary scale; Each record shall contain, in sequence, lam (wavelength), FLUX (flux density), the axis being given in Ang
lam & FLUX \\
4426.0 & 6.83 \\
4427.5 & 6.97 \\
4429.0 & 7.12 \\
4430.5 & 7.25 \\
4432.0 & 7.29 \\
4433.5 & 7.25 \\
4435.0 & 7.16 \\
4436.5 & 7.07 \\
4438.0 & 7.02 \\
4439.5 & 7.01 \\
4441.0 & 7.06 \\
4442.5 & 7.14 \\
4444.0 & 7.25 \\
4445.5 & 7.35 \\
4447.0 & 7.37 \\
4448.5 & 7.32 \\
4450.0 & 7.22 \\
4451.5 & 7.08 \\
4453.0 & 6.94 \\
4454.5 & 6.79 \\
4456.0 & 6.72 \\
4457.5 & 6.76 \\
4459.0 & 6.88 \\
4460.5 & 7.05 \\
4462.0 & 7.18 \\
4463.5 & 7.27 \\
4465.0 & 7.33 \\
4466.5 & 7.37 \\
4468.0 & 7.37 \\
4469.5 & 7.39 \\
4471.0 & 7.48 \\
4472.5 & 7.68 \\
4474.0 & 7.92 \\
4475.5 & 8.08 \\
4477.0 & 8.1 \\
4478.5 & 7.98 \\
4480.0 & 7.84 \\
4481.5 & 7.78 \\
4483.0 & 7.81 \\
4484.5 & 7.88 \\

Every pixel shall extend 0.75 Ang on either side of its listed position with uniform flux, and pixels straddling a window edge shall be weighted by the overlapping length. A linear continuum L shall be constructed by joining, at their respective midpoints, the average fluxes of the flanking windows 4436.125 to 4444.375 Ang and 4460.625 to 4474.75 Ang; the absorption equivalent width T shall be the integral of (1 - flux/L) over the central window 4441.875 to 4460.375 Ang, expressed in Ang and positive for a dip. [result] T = 0.4 Ang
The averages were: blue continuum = 7.09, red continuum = 7.43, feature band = 7.07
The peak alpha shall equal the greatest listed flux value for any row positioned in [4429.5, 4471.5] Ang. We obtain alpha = 7.48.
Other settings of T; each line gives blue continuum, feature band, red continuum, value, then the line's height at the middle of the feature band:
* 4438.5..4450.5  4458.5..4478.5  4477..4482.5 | 0.5 Ang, 7.68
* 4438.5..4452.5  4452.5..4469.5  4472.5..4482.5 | 1.1 Ang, 7.55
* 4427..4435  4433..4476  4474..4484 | 1.9 Ang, 7.55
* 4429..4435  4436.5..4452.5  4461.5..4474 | 0.3 Ang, 7.3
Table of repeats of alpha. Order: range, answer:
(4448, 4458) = 7.32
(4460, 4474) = 7.92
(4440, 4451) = 7.37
